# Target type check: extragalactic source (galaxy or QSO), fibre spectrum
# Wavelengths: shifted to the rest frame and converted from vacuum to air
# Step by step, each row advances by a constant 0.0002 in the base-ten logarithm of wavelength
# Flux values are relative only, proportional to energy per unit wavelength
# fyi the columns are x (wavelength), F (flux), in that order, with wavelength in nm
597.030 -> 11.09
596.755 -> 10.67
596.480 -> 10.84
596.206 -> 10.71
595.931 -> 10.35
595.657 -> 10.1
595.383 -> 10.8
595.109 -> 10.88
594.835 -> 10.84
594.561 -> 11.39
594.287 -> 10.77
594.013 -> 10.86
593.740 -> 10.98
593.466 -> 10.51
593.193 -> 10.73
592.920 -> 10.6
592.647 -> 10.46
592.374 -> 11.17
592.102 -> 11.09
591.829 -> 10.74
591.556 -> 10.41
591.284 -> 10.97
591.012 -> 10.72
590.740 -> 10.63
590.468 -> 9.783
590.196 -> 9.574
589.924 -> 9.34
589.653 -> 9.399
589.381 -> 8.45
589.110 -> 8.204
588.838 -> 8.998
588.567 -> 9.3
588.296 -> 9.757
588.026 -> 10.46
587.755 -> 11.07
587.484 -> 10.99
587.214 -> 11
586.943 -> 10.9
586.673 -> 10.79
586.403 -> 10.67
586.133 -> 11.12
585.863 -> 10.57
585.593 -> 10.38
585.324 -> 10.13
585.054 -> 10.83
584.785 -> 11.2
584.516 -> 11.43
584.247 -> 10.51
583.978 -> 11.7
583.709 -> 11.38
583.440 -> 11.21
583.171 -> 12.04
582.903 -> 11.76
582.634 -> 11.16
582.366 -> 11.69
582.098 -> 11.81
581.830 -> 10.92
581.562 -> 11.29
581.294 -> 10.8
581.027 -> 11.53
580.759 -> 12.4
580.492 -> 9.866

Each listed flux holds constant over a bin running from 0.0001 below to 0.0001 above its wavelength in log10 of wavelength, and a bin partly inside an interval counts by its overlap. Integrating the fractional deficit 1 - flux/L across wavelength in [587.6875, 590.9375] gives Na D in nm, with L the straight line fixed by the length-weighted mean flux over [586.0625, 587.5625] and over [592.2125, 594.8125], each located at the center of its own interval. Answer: 0.39 nm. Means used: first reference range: 10.9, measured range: 9.57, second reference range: 10.8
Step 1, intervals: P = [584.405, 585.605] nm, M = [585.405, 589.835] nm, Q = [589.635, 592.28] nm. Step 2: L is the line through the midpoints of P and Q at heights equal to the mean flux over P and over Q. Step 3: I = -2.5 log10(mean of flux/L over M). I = 0.05 mag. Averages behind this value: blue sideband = 10.8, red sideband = 10.3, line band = 10.1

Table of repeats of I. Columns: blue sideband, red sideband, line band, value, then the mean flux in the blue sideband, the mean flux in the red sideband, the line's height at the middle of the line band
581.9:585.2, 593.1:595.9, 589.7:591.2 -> 0.10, 11.4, 10.8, 11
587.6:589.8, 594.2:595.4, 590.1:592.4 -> -0.05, 9.47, 11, 10.1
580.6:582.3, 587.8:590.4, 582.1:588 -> -0.06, 11.4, 9.35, 10.5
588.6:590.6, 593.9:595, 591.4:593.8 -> -0.05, 9.11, 11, 10.3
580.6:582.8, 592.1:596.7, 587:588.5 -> 0.05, 11.4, 10.8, 11.1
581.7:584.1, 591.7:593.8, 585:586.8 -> 0.07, 11.5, 10.8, 11.3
